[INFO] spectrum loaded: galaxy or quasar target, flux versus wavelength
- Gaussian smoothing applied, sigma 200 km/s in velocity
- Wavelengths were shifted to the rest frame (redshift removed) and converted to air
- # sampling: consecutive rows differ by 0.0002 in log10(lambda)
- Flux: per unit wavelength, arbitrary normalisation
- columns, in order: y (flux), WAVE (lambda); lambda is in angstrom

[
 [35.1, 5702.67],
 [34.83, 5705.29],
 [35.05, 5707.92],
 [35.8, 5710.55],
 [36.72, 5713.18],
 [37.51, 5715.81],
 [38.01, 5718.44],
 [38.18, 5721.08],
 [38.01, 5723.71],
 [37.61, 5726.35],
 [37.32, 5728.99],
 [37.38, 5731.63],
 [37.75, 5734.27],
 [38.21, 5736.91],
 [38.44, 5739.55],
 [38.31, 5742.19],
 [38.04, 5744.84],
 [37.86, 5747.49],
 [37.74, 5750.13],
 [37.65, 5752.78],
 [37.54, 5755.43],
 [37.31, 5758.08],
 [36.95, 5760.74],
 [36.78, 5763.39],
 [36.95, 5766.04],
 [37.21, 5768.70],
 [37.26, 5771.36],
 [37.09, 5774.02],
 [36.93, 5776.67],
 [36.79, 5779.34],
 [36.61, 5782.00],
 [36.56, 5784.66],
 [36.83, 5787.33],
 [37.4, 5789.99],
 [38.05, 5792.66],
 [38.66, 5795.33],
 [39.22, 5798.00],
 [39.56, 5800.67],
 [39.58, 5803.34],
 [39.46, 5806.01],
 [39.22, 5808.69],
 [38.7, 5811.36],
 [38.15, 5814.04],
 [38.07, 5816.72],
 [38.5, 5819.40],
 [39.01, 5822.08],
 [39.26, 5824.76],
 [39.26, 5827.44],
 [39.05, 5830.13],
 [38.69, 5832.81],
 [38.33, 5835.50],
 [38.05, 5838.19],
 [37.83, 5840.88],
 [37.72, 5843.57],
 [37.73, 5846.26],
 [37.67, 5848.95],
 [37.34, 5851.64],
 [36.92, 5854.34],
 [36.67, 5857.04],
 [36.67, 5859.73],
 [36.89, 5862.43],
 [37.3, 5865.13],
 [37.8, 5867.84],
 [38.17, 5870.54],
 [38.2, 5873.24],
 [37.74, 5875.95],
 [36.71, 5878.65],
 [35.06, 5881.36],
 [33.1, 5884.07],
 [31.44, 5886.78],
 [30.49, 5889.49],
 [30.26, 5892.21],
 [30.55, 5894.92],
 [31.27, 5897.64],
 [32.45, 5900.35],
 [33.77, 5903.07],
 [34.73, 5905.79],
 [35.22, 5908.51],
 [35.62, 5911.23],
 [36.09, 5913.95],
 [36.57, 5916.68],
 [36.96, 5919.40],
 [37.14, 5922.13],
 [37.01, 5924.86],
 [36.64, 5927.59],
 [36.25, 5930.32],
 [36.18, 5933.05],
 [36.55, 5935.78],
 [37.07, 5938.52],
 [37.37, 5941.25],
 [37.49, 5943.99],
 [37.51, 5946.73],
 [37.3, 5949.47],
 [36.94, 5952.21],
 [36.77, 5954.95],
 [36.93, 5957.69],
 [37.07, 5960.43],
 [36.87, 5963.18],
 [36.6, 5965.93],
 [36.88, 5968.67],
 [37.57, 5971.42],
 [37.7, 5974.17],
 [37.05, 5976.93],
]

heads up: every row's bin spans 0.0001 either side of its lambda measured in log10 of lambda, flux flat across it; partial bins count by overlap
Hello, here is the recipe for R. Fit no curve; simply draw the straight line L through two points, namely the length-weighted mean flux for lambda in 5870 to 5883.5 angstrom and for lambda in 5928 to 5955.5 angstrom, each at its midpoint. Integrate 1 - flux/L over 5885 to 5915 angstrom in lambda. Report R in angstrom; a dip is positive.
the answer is 3.3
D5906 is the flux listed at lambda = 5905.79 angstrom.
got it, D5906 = 34.73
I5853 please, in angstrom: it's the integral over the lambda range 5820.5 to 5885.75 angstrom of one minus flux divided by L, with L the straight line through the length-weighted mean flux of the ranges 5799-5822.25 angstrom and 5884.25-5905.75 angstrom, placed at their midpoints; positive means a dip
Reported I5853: -4.15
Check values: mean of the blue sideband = 38.9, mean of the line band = 37.5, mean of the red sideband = 31.7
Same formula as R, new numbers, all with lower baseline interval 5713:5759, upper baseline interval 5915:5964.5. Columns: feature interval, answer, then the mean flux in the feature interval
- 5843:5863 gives 0.05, 37.2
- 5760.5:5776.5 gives 0.26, 37.1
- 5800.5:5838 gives -1.44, 38.9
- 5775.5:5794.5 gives 0.26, 37.1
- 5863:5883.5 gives 0.05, 37.1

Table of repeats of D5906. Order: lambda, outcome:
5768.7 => 37.21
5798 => 39.22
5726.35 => 37.61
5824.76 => 39.26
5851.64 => 37.34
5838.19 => 38.05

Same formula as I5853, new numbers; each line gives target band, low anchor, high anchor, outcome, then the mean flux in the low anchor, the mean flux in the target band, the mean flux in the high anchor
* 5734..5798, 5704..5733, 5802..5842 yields 0.5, 36.9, 37.5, 38.7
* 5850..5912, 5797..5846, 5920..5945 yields 4.5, 38.7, 35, 36.8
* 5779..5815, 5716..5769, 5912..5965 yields -0.8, 37.7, 38.2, 36.9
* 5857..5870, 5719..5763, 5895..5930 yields -0.5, 37.7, 37.2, 35.1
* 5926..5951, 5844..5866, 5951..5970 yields 0.0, 37.2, 36.9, 36.9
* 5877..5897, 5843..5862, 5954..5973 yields 2.5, 37.2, 32.5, 37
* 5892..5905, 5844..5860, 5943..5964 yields 1.8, 37.3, 31.9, 37.1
